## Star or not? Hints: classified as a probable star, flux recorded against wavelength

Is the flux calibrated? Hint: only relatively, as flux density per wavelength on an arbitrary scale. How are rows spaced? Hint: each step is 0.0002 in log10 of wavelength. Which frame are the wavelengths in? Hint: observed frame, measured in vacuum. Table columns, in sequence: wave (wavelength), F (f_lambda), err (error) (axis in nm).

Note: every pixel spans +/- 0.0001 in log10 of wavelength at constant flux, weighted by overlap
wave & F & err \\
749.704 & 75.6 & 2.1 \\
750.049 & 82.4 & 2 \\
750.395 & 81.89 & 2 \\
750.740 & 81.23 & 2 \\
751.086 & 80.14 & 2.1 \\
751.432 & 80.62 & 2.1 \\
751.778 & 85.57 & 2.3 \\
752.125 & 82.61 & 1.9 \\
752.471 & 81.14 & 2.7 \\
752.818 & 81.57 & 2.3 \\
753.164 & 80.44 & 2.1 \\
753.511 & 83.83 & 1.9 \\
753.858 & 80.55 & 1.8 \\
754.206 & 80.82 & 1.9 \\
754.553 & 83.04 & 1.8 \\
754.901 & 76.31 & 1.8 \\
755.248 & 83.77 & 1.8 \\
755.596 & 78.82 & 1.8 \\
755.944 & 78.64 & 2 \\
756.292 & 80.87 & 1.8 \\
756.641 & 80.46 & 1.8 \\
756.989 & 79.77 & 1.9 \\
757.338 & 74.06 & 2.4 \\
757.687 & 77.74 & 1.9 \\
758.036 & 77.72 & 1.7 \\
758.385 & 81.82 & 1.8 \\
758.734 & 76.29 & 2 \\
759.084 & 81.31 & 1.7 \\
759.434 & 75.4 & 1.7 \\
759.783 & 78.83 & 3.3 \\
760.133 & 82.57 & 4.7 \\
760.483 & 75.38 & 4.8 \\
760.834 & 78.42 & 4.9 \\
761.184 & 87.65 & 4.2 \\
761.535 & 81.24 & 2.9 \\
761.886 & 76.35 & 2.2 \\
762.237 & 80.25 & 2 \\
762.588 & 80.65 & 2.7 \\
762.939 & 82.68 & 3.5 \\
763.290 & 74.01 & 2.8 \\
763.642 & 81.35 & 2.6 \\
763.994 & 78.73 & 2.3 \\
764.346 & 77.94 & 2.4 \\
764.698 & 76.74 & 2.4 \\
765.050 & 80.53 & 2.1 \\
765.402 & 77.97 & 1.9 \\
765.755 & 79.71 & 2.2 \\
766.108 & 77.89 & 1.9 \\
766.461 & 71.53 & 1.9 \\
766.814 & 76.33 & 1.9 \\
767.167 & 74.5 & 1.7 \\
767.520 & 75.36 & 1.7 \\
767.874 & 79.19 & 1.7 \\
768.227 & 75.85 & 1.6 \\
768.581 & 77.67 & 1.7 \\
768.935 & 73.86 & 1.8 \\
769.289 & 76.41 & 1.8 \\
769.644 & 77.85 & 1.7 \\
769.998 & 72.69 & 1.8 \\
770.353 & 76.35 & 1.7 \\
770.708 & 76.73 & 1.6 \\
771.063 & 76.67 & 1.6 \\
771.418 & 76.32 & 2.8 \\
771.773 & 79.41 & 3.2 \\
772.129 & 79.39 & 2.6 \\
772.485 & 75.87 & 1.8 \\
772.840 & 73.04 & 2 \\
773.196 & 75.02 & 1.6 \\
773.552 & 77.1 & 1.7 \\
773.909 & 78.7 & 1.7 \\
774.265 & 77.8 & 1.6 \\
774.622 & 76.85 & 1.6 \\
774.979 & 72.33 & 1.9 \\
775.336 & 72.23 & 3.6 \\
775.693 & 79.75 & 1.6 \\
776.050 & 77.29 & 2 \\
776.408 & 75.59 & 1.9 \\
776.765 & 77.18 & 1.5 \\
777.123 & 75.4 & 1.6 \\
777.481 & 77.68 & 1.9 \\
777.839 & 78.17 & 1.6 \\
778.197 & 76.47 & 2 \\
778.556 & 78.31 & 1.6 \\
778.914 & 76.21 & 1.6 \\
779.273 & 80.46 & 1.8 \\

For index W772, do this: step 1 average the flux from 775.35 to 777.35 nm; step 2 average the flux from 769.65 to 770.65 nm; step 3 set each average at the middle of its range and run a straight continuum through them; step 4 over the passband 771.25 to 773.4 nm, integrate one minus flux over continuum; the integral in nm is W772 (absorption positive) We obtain -0.020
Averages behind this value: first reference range 75.4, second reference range 76.7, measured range 76.5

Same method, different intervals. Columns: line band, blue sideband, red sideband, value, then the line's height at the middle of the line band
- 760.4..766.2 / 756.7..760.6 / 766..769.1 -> -0.17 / 77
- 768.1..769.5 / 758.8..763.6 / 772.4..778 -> 0.03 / 77.8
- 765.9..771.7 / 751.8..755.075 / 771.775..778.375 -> 0.14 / 77.9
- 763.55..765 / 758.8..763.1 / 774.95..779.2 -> 0.01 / 79.3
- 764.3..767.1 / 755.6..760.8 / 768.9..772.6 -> 0.01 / 77.4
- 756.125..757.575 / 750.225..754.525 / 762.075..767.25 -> 0.03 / 80.4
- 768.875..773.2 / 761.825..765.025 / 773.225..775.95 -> 0.05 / 77.2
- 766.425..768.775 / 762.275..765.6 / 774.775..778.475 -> 0.07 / 78.2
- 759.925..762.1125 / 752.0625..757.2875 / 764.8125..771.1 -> -0.04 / 78.7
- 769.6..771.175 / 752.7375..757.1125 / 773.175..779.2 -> 0.04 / 77.8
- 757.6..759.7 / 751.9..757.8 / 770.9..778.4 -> 0.03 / 79.6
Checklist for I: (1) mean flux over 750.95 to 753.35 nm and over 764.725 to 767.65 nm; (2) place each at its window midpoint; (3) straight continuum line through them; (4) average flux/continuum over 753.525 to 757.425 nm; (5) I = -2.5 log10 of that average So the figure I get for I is 0.01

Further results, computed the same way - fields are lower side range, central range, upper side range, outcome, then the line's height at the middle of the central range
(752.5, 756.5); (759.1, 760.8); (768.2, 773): 0.01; 79.3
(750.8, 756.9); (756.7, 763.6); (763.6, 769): 0.00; 79.1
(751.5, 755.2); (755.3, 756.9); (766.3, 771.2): 0.01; 80.6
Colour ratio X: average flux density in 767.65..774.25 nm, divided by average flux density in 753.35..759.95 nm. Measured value 0.96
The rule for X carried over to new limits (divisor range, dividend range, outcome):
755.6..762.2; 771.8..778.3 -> 0.97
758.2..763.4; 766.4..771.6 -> 0.95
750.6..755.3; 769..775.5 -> 0.93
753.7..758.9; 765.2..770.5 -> 0.96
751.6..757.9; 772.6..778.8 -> 0.95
